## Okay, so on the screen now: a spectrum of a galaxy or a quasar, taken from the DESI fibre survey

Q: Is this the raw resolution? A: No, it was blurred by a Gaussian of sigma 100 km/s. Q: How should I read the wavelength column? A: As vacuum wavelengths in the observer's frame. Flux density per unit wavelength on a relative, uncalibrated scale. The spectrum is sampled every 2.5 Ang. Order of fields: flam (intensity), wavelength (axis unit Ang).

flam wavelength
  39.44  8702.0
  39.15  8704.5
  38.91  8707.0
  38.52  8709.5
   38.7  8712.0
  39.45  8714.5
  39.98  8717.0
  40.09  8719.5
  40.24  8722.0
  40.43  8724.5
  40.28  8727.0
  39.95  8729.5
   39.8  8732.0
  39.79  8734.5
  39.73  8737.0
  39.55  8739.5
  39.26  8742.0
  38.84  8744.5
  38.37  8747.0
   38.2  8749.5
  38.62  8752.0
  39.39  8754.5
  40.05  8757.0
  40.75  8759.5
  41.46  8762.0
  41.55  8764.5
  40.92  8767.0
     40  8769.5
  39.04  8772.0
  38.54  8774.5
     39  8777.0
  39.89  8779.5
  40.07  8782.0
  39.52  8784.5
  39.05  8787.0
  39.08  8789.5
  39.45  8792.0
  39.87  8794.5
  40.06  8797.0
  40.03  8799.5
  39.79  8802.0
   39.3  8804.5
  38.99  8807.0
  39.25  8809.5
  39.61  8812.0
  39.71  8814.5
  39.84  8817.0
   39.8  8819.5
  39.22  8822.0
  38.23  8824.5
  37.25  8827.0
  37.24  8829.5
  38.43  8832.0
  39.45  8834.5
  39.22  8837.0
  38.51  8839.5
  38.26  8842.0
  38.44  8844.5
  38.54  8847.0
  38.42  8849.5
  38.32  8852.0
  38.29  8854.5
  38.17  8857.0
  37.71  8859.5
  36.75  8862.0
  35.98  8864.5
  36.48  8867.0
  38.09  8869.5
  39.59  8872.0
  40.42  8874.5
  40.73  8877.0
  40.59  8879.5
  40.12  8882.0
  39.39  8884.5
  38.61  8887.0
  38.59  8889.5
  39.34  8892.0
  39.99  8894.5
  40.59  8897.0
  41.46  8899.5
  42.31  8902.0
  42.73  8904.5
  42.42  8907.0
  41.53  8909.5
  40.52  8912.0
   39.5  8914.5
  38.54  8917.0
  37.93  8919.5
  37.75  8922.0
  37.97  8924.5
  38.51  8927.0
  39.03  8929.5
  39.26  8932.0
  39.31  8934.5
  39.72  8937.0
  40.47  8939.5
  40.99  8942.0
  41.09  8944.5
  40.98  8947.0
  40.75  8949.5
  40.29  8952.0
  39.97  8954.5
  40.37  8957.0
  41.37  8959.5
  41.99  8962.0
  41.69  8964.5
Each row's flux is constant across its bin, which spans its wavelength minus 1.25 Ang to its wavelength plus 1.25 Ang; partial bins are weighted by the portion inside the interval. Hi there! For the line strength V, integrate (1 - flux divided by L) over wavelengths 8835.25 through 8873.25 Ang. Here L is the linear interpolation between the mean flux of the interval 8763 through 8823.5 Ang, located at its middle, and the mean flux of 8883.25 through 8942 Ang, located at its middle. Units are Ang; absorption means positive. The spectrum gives 1.60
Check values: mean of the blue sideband 39.7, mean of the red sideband 39.8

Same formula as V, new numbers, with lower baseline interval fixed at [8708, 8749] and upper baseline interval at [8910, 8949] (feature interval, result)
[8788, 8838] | 0.4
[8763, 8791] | -0.1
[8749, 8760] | 0.0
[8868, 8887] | -0.1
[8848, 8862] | 0.5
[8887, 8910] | -0.8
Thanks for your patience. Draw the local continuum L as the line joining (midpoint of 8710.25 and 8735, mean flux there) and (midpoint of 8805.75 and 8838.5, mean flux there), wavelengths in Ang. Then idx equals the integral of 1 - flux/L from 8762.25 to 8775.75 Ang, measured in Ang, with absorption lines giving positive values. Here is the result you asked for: -0.2 Ang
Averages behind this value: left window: 39.8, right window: 38.9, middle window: 40.1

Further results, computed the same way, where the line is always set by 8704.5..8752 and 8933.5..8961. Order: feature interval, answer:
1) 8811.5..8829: 0.39 Ang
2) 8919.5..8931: 0.60 Ang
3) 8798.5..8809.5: 0.09 Ang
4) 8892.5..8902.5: -0.15 Ang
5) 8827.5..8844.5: 0.64 Ang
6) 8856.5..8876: 1.06 Ang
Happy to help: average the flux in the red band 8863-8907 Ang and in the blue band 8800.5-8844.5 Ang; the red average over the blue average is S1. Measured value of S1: 1.02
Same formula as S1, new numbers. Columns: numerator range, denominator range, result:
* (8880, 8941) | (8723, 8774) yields 1.00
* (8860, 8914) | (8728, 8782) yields 1.00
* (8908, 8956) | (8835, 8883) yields 1.03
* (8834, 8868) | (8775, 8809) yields 0.96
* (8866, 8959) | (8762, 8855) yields 1.02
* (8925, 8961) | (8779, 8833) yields 1.02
